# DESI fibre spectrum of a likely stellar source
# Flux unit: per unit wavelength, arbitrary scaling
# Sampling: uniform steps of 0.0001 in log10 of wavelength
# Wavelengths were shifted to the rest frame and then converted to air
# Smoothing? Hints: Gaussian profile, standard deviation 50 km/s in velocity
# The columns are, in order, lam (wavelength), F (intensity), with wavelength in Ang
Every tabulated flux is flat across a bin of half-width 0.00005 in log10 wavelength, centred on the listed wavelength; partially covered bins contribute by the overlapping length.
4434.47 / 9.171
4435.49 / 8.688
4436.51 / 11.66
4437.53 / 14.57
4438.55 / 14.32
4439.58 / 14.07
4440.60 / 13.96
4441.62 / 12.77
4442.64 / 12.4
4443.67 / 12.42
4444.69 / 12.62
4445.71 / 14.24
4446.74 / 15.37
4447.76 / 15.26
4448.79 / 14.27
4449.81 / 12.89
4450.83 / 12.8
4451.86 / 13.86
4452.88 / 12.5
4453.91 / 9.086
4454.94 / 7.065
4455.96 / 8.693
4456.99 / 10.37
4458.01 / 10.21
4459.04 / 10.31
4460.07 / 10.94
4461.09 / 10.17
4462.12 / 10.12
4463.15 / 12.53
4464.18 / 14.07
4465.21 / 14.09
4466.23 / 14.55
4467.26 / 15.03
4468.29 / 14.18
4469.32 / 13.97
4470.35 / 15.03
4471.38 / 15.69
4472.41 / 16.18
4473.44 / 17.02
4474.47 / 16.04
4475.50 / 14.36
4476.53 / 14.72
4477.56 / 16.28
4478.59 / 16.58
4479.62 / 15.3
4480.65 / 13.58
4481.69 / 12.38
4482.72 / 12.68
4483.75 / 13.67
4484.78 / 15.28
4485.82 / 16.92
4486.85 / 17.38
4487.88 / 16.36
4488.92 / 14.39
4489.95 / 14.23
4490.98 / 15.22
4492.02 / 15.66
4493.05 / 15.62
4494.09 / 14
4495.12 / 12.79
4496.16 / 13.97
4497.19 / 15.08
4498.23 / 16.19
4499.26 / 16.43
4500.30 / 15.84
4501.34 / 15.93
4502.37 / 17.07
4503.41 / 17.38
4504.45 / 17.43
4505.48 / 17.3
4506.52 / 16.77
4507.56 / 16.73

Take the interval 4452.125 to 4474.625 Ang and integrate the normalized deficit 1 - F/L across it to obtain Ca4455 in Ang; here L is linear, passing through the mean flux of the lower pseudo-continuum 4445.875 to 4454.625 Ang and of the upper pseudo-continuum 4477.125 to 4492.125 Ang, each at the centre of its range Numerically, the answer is 2.15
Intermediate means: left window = 13.1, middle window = 12.6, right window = 15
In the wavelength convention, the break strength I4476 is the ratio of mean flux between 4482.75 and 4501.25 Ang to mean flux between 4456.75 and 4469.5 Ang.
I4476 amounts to 1.2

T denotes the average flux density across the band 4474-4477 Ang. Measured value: 15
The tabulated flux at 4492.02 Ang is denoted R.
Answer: 15.66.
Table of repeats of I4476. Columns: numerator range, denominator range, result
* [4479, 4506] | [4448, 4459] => 1.36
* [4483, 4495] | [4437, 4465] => 1.24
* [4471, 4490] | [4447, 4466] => 1.30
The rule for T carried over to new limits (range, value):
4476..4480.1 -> 15.7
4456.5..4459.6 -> 10.3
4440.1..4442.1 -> 13.4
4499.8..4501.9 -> 15.9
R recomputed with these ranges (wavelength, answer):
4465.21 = 14.09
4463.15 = 12.53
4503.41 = 17.38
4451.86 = 13.86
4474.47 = 16.04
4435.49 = 8.688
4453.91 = 9.086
